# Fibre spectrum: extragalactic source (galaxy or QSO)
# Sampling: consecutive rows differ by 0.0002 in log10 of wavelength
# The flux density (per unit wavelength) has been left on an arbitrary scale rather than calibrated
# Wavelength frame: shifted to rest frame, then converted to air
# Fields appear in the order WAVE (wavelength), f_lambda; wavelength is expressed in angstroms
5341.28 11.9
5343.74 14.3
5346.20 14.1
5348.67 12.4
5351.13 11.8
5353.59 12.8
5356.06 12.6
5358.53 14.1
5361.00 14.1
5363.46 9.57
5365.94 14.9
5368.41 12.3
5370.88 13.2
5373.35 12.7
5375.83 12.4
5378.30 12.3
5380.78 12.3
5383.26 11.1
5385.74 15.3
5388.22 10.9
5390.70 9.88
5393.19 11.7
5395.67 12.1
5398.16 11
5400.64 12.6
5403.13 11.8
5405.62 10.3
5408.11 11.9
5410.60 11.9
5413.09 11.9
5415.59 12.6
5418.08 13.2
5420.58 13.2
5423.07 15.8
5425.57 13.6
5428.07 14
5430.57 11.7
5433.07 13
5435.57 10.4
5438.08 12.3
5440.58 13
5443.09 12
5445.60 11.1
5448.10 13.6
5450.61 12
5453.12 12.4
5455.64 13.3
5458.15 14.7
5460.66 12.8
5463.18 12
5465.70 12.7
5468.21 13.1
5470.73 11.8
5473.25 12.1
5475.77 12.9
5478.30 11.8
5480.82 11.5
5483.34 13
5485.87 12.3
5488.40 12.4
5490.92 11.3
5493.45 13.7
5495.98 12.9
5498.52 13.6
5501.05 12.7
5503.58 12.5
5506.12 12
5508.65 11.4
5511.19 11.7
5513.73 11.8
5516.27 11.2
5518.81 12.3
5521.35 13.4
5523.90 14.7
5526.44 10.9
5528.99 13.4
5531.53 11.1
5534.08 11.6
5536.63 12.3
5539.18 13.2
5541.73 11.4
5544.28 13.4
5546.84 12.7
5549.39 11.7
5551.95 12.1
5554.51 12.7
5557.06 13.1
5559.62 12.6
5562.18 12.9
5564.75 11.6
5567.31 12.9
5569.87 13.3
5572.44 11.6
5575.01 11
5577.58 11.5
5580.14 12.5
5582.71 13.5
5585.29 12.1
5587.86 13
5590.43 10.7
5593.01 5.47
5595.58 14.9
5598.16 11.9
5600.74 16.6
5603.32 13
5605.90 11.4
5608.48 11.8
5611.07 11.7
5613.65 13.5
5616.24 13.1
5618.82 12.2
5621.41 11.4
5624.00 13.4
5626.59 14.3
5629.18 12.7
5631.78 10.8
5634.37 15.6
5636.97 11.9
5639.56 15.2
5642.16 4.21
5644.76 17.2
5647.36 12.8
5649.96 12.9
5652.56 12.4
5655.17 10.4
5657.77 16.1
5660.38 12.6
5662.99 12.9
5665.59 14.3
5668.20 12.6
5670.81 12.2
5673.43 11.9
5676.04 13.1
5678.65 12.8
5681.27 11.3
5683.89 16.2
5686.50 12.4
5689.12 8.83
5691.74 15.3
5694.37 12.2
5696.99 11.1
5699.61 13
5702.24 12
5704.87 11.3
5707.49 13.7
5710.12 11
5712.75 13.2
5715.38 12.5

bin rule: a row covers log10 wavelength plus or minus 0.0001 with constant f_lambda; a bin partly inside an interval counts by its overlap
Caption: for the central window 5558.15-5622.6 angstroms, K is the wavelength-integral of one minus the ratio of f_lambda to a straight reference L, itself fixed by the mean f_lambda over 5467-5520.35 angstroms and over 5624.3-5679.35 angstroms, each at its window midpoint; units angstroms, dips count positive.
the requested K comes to 1.84 angstroms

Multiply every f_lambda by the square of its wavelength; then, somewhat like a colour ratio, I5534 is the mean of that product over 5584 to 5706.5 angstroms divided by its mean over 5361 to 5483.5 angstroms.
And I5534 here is 1.1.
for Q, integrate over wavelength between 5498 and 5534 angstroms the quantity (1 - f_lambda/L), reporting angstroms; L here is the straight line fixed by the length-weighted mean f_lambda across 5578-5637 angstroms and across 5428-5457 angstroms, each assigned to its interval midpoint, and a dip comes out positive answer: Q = 0.4 angstroms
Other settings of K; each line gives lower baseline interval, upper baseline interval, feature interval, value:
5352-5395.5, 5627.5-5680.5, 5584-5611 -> 1.29 angstroms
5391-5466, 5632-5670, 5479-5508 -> 0.17 angstroms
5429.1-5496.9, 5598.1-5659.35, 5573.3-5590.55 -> 0.77 angstroms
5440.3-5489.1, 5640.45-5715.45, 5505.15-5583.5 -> 1.34 angstroms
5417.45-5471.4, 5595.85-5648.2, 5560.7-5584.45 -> 0.88 angstroms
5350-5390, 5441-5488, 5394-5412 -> 1.31 angstroms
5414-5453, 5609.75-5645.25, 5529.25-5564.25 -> 0.70 angstroms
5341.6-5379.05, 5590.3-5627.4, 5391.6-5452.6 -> 1.98 angstroms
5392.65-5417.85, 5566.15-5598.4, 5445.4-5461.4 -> -1.50 angstroms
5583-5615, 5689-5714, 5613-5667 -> -2.60 angstroms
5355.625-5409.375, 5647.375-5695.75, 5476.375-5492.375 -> 0.41 angstroms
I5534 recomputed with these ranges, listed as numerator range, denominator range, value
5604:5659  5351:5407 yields 1.13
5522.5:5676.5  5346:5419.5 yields 1.10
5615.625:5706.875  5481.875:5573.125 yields 1.07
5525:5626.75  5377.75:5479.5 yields 1.05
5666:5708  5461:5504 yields 1.08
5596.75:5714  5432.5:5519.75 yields 1.09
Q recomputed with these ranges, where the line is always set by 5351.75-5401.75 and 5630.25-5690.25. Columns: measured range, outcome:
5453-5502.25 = -0.7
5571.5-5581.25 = 0.7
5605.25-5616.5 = 0.3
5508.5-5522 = 0.6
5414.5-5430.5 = -1.5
